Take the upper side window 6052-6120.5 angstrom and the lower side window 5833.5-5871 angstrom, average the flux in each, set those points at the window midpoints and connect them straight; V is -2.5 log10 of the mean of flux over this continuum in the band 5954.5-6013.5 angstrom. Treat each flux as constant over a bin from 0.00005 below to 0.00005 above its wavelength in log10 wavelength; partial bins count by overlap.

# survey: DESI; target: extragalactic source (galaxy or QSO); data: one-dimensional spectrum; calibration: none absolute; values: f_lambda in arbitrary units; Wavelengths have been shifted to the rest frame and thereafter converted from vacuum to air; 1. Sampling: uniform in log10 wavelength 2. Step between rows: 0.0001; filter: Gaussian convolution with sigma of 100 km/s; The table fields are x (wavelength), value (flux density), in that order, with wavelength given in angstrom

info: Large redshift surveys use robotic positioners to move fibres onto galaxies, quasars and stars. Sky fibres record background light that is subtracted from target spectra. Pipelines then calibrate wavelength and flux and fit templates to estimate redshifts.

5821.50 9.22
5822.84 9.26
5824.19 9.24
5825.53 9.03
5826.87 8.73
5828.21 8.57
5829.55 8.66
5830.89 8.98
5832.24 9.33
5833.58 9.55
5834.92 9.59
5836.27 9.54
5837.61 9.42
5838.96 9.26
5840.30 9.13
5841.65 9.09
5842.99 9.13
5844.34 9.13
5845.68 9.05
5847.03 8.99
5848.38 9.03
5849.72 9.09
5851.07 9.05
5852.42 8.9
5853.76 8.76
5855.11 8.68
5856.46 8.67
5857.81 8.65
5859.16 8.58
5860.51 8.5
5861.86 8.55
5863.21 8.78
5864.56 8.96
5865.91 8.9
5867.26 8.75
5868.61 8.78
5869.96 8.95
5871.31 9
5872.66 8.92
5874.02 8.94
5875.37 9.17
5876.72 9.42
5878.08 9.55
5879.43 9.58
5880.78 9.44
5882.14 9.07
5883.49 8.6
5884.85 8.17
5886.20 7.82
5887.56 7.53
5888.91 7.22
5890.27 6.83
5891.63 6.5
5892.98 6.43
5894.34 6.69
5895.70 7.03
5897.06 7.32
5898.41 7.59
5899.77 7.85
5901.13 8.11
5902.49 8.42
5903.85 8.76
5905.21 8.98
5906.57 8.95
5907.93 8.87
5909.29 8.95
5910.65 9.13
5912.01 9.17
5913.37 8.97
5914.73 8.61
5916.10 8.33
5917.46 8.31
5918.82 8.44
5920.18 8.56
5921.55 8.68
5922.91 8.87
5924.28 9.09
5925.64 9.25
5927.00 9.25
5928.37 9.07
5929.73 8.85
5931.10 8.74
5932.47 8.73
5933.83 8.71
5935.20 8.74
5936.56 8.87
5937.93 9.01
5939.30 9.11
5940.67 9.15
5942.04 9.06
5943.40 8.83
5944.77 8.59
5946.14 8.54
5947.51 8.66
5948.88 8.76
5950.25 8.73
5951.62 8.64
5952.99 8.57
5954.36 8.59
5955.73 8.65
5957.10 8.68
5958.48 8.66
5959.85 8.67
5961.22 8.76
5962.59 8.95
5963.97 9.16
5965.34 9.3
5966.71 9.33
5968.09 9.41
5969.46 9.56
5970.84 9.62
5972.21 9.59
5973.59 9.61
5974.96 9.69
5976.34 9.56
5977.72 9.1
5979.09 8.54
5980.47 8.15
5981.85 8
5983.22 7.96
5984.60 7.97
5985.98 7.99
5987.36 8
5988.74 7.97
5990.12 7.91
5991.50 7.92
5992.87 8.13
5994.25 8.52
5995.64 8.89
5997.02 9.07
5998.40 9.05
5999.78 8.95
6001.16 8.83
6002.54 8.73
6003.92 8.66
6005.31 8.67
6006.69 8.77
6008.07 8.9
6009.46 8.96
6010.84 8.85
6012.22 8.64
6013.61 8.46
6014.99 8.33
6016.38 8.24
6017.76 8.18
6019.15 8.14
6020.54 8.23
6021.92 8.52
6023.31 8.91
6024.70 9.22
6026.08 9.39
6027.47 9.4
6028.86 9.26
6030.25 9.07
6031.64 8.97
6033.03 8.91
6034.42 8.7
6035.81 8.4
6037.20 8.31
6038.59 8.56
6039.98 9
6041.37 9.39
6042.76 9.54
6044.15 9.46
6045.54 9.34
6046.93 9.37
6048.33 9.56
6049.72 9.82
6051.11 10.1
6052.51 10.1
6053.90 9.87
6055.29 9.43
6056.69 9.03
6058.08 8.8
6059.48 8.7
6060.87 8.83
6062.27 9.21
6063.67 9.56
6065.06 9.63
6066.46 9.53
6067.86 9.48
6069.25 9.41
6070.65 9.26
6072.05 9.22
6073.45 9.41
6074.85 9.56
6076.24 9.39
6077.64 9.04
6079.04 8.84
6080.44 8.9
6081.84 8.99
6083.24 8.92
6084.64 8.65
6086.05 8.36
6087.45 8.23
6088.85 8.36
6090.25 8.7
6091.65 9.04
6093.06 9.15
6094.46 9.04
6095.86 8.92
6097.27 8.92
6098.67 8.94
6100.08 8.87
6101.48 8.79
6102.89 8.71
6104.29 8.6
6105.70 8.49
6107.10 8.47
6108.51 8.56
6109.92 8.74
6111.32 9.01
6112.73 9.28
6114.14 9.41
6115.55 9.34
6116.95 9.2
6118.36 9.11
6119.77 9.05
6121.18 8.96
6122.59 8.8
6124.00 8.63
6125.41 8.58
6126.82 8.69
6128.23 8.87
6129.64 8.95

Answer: 0.03 mag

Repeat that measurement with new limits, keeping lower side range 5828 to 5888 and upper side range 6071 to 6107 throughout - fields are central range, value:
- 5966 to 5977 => -0.07 mag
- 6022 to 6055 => -0.04 mag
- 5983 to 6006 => 0.06 mag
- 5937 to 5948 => 0.01 mag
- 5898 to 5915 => 0.03 mag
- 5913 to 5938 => 0.02 mag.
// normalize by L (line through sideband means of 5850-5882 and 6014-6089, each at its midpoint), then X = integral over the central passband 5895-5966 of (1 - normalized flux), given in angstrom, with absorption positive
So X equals 2.2 angstrom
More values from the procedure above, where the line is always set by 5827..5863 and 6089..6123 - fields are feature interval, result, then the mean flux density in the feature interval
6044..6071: -1.5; 9.43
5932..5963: 0.7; 8.77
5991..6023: 1.2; 8.6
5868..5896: 2.2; 8.28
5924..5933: 0.0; 9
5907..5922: 0.4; 8.73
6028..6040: 0.2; 8.79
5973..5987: 0.5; 8.63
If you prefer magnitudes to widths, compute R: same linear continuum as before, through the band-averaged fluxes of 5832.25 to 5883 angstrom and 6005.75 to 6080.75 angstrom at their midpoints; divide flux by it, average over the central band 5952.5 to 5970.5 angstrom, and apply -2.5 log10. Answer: 0.01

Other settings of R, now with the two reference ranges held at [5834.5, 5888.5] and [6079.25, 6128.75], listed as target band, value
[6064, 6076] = -0.07 mag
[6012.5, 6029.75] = 0.02 mag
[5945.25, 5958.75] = 0.03 mag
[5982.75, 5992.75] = 0.12 mag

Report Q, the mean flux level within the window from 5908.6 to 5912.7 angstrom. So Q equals 9.09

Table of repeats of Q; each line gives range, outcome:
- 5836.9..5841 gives 9.27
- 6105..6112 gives 8.66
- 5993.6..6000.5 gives 8.89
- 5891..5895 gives 6.55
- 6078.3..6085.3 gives 8.86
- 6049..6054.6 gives 9.98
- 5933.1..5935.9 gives 8.76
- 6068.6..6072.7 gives 9.29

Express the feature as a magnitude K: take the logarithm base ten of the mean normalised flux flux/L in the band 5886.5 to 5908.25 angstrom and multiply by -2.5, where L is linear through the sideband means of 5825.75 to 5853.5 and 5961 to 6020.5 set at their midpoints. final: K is 0.17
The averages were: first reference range 9.11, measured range 7.67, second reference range 8.71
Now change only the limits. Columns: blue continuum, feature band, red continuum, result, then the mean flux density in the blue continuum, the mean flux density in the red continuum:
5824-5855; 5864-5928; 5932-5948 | 0.06 mag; 9.09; 8.84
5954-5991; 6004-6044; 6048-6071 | 0.05 mag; 8.79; 9.43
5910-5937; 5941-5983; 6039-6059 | 0.01 mag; 8.82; 9.47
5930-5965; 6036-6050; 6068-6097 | -0.03 mag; 8.79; 8.98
